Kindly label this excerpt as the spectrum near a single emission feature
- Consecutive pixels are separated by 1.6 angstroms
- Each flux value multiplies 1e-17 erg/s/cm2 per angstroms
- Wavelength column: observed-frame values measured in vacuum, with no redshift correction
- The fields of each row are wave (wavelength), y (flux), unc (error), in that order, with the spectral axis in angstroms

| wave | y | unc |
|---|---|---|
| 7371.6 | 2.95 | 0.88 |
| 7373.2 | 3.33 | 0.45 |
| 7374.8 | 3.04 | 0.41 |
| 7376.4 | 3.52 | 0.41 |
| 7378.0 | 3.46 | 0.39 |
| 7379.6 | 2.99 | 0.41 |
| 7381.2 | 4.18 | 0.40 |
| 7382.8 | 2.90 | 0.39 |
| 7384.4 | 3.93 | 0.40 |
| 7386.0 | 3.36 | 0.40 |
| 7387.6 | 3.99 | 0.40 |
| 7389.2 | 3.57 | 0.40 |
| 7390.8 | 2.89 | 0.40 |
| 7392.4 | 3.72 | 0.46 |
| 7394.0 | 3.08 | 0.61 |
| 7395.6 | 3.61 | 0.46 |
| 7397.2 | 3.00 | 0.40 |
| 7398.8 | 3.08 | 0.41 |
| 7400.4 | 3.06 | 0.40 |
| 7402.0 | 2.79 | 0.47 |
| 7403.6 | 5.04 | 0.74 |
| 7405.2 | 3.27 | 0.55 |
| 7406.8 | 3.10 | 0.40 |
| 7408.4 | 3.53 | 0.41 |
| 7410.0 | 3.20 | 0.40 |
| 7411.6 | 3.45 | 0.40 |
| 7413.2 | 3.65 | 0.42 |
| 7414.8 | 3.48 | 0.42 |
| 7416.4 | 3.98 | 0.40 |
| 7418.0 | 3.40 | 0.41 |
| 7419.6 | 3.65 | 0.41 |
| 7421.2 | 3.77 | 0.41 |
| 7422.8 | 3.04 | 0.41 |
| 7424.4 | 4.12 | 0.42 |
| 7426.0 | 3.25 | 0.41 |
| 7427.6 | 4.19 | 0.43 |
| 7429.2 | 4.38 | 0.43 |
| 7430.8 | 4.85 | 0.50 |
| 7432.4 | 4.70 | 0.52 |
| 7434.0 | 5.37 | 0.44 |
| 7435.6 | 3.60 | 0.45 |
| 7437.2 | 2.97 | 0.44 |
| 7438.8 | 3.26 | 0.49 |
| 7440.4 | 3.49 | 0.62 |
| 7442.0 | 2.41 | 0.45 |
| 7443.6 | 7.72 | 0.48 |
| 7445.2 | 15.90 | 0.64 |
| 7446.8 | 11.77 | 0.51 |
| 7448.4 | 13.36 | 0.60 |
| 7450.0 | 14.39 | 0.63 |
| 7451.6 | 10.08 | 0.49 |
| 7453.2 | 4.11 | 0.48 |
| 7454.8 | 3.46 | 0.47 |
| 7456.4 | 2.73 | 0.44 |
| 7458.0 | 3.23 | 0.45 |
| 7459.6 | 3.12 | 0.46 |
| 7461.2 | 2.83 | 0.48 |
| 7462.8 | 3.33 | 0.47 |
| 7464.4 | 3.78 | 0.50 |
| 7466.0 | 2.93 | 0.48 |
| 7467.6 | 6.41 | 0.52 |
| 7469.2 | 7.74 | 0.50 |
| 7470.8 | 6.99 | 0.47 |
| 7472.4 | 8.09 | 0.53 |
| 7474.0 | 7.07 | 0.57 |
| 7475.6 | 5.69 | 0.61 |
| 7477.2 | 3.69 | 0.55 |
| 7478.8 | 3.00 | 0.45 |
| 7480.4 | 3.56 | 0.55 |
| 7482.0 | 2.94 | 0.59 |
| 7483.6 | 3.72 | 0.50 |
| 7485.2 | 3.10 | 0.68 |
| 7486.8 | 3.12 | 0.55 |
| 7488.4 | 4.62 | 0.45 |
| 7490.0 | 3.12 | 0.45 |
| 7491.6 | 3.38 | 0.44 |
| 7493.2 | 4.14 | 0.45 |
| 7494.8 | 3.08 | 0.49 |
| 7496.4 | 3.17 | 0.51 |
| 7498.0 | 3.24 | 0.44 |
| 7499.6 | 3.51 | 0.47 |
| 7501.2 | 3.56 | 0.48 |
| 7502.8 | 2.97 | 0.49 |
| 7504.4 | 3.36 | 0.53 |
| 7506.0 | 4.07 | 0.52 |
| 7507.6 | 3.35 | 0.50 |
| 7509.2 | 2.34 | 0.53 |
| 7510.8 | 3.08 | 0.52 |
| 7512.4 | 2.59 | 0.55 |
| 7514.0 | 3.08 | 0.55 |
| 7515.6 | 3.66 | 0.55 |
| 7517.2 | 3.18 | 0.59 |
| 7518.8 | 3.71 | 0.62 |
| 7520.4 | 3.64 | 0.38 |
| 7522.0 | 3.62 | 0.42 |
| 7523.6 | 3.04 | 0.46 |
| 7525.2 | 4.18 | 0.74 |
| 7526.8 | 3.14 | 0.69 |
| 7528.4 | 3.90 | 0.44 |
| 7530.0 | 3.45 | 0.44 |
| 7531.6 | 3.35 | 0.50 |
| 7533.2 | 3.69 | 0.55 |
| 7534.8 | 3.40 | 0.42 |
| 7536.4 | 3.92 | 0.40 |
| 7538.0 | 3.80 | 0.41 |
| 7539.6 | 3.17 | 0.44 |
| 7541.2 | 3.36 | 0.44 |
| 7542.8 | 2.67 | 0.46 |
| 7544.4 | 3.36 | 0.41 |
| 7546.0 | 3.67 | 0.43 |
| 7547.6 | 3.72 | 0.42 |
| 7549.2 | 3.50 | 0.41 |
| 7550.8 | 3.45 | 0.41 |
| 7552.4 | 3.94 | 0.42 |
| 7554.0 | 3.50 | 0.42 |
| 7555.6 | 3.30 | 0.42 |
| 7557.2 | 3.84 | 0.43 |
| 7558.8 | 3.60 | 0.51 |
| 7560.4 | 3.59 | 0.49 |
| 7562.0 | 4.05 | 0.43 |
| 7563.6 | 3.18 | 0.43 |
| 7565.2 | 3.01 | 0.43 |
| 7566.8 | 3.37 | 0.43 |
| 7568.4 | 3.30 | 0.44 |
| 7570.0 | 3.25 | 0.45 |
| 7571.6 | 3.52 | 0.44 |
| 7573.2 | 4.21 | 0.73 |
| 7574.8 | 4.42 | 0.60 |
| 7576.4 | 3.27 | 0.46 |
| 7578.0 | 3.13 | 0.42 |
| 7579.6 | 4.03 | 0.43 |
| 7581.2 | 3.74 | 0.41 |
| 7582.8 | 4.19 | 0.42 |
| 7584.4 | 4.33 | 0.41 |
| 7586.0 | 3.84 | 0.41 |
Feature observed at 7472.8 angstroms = [N II] 6583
